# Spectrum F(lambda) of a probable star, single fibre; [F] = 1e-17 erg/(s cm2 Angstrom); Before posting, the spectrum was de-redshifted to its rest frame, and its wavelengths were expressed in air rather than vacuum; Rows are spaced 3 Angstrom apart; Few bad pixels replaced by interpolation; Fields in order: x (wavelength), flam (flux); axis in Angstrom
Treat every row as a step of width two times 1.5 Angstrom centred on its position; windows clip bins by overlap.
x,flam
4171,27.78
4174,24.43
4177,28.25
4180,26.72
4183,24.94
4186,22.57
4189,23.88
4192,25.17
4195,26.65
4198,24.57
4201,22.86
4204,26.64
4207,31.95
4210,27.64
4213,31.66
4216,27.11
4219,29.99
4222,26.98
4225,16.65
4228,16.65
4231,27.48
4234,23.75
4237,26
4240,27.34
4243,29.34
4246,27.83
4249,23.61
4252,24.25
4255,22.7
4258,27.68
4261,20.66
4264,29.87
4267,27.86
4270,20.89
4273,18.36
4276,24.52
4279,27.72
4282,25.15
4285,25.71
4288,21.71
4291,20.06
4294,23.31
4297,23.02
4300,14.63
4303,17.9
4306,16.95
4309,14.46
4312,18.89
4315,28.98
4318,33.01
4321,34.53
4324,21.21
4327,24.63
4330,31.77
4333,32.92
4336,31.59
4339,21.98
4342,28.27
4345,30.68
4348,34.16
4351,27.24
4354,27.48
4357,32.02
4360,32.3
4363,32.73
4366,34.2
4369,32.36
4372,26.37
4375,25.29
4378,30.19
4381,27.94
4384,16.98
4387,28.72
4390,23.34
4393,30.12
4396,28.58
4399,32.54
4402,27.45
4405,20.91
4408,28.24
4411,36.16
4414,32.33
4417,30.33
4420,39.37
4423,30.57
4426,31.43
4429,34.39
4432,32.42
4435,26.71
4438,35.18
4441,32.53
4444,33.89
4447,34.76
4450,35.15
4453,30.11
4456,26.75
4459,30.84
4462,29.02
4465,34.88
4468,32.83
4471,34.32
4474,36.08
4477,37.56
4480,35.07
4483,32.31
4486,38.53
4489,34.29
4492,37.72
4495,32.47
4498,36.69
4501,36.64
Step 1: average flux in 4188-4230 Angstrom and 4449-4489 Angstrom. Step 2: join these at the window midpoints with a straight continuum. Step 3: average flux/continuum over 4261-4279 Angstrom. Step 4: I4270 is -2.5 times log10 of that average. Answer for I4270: 0.13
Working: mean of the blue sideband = 25.6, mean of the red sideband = 33.4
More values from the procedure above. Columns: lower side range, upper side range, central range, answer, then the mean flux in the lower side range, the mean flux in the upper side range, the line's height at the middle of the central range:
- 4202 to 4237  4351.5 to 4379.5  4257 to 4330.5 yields 0.19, 26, 30.2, 28.1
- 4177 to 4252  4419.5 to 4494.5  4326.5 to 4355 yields 0.02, 25.8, 33.4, 29.7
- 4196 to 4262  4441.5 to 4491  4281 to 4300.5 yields 0.24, 25.7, 33.5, 27.7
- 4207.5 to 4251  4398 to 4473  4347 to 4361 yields -0.04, 26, 31.7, 29.5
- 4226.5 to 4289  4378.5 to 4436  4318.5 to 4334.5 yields -0.09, 24.7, 29.4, 26.9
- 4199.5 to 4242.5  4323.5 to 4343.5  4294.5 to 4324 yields 0.22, 26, 27.8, 27.4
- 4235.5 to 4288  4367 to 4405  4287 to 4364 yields 0.01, 25.2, 27.3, 26.3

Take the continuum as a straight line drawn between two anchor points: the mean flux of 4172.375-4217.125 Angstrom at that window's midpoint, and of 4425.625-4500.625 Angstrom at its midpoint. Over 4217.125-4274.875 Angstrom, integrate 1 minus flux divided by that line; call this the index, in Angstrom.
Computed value 6.36 Angstrom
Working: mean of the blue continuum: 26.3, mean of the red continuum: 33.5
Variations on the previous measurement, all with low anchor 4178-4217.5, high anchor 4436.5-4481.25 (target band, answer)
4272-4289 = 2.7 Angstrom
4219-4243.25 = 2.6 Angstrom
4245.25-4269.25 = 2.2 Angstrom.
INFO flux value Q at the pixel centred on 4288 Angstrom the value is 21.71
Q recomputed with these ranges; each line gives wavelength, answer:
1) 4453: 30.11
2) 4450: 35.15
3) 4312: 18.89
